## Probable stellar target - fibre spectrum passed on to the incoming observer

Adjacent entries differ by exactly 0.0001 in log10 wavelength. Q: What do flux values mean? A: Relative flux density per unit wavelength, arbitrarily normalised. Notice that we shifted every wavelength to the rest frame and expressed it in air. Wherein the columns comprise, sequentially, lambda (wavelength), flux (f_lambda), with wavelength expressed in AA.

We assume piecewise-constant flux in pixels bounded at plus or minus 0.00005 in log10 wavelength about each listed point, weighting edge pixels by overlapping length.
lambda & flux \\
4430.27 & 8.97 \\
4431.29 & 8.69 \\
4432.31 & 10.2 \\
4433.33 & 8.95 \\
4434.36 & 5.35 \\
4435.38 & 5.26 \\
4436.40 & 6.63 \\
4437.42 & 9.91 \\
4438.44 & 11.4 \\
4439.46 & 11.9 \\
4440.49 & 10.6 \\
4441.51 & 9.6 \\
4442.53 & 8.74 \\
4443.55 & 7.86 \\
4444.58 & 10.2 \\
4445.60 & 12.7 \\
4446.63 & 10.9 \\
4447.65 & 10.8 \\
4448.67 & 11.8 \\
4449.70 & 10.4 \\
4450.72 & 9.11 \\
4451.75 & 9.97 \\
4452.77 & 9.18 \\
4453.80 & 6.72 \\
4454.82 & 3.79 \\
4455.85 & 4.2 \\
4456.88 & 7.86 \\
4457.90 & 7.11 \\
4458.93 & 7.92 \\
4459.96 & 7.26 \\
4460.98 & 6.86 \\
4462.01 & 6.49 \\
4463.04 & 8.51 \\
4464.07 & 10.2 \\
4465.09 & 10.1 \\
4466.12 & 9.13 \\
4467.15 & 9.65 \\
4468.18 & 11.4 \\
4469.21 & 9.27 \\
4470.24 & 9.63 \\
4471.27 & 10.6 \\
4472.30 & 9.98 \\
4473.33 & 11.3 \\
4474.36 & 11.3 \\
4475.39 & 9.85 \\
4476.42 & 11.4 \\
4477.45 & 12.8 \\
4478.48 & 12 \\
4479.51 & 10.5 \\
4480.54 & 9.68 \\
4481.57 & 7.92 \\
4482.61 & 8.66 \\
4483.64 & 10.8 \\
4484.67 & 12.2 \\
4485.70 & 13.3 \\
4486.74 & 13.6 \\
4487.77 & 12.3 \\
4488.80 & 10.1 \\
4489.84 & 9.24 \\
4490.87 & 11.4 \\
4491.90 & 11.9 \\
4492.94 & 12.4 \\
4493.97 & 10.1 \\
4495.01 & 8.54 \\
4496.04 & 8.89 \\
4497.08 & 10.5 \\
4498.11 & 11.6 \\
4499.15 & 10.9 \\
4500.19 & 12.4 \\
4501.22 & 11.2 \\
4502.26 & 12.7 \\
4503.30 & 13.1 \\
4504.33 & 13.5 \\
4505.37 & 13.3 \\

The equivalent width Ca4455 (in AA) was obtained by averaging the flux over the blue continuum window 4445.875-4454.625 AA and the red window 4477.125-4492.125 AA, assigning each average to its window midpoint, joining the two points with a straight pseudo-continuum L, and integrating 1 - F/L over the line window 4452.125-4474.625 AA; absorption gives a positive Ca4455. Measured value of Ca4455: 3.8 AA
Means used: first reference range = 9.72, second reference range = 11.1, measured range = 8.55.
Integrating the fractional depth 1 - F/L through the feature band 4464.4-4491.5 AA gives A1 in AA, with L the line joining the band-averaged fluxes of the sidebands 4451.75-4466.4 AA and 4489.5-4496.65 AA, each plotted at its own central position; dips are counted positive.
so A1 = -4.7 AA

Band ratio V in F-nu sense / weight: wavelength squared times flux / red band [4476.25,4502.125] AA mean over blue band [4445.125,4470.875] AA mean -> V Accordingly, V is 1.3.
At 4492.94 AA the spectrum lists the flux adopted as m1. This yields 12.4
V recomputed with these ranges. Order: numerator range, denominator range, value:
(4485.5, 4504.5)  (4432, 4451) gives 1.22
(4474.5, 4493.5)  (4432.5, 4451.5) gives 1.18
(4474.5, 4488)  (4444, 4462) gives 1.32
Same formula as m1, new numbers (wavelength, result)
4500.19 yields 12.4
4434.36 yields 5.35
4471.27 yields 10.6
